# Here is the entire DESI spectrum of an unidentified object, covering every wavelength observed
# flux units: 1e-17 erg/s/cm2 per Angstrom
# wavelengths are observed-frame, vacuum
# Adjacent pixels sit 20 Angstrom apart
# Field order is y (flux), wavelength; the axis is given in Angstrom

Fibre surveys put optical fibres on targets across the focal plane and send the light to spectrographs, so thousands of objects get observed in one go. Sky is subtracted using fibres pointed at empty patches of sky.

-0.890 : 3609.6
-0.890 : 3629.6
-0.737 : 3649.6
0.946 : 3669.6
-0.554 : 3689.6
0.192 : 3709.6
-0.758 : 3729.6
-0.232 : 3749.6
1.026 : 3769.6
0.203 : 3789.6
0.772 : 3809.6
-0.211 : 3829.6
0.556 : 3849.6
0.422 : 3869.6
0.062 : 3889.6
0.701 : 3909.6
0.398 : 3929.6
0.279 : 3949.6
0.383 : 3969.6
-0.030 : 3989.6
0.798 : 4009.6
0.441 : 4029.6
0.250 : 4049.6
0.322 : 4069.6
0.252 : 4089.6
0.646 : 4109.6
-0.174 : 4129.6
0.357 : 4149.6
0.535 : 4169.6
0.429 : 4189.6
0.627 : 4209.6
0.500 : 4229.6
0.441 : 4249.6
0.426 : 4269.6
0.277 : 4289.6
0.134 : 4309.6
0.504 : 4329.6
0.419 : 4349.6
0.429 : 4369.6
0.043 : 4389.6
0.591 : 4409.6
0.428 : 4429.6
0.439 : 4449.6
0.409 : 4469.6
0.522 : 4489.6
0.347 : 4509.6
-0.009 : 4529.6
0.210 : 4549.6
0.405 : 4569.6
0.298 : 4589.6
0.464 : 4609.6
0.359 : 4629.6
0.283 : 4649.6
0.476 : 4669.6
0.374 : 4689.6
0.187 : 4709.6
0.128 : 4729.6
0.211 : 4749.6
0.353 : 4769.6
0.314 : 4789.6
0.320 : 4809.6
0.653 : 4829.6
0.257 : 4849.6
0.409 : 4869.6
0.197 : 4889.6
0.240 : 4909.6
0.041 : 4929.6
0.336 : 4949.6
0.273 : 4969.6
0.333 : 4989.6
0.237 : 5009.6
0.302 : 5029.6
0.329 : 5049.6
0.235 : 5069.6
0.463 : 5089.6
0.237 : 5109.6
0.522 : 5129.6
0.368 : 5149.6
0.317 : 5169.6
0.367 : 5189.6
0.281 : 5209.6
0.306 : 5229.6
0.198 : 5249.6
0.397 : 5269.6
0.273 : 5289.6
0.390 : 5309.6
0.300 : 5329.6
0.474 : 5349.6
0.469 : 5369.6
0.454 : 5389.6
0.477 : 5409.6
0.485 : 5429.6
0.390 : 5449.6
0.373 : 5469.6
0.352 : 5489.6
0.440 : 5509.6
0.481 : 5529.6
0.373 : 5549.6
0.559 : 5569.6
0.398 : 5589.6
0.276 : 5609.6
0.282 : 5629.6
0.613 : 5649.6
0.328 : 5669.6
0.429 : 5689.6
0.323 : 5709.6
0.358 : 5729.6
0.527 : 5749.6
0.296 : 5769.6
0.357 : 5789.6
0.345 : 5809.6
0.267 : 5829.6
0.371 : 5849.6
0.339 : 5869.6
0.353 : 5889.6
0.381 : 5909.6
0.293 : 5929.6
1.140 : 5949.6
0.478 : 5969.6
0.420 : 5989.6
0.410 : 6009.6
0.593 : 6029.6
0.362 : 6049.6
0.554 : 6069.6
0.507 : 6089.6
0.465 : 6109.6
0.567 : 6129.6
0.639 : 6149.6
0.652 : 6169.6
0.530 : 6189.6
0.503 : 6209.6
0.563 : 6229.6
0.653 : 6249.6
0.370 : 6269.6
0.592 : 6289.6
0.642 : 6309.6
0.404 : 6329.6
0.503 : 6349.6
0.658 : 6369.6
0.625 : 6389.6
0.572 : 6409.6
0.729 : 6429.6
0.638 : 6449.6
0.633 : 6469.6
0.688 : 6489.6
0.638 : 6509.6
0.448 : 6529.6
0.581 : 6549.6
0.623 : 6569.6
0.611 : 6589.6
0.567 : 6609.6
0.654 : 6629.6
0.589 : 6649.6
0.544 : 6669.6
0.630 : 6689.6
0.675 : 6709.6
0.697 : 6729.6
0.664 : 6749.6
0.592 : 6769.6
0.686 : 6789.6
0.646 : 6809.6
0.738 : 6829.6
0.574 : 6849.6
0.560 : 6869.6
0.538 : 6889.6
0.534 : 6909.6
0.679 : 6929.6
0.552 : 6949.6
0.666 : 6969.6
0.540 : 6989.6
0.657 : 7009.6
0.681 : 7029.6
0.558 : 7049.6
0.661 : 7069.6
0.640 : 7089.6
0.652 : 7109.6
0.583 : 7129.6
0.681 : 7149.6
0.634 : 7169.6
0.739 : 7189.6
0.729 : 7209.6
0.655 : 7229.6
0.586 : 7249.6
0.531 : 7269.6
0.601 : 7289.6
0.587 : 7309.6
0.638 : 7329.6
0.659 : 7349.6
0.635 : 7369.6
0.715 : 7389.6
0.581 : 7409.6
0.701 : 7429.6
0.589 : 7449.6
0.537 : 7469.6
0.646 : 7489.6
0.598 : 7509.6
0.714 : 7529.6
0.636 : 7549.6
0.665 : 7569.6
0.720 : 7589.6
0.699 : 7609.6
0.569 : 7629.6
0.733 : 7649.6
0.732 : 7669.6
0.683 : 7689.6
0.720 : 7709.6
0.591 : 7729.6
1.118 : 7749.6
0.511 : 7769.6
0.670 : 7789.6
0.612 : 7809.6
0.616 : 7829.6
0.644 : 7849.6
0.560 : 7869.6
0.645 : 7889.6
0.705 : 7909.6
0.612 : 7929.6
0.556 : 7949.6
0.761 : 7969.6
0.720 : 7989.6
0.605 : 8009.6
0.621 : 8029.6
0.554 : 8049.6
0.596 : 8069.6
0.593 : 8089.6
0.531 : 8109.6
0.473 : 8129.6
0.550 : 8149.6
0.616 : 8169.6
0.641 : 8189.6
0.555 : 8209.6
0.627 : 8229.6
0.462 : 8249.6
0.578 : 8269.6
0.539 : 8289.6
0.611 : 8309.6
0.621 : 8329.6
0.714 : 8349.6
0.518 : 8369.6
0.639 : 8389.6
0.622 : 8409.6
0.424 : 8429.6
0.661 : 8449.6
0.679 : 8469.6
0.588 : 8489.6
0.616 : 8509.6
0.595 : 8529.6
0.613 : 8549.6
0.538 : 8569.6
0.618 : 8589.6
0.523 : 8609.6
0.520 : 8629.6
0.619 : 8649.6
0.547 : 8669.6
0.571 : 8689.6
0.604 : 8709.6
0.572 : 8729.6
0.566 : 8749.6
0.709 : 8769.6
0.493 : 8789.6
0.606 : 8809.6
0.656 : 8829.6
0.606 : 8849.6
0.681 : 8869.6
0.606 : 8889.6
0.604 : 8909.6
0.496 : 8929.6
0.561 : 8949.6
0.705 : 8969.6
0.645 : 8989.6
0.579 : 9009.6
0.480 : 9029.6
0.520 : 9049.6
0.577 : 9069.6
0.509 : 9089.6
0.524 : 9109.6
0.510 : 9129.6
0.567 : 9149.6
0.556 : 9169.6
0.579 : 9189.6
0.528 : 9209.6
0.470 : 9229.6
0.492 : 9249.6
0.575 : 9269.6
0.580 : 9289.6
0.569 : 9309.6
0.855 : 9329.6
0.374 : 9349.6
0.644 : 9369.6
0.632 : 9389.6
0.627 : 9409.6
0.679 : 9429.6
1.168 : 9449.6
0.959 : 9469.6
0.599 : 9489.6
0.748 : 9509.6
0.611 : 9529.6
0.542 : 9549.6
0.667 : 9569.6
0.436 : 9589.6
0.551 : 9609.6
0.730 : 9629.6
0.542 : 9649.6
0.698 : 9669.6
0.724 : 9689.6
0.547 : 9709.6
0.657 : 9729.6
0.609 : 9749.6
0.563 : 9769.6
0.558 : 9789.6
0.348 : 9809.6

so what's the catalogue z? 0.595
